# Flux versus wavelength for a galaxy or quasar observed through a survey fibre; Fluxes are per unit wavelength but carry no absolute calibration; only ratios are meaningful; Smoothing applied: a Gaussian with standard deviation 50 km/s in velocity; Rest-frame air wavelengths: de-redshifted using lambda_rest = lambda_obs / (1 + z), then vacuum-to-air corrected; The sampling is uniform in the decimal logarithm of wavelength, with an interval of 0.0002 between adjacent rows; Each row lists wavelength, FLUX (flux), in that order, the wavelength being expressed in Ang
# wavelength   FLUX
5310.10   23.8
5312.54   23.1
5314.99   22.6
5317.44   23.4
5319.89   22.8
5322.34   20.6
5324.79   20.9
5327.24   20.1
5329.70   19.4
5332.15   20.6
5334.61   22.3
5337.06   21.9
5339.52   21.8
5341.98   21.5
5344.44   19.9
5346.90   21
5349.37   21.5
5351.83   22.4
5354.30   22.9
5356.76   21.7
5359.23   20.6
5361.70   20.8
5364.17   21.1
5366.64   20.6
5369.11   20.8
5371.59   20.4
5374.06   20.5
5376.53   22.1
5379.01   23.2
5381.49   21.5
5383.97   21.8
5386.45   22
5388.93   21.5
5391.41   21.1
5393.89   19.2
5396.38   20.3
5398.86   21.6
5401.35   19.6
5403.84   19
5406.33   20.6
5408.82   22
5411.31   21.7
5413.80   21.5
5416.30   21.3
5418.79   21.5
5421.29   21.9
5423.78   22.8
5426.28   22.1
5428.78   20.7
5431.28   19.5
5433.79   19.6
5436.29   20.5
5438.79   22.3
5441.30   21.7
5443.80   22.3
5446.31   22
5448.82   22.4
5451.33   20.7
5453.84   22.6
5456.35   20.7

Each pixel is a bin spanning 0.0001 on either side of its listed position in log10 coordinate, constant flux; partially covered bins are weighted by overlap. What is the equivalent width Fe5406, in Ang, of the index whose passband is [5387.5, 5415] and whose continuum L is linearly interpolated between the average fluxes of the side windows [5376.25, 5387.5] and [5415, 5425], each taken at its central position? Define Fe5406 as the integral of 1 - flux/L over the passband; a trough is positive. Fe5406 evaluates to 1.6 Ang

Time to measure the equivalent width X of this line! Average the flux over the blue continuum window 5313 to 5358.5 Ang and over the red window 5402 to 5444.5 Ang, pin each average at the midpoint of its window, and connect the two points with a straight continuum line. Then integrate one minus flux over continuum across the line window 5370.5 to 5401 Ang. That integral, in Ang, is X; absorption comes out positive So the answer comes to 0.2 Ang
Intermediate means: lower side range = 21.5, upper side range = 21.2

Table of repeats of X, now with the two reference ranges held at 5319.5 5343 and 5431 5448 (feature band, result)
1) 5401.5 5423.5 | 0.0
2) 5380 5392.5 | -0.3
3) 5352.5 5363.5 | -0.2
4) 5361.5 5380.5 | 0.0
